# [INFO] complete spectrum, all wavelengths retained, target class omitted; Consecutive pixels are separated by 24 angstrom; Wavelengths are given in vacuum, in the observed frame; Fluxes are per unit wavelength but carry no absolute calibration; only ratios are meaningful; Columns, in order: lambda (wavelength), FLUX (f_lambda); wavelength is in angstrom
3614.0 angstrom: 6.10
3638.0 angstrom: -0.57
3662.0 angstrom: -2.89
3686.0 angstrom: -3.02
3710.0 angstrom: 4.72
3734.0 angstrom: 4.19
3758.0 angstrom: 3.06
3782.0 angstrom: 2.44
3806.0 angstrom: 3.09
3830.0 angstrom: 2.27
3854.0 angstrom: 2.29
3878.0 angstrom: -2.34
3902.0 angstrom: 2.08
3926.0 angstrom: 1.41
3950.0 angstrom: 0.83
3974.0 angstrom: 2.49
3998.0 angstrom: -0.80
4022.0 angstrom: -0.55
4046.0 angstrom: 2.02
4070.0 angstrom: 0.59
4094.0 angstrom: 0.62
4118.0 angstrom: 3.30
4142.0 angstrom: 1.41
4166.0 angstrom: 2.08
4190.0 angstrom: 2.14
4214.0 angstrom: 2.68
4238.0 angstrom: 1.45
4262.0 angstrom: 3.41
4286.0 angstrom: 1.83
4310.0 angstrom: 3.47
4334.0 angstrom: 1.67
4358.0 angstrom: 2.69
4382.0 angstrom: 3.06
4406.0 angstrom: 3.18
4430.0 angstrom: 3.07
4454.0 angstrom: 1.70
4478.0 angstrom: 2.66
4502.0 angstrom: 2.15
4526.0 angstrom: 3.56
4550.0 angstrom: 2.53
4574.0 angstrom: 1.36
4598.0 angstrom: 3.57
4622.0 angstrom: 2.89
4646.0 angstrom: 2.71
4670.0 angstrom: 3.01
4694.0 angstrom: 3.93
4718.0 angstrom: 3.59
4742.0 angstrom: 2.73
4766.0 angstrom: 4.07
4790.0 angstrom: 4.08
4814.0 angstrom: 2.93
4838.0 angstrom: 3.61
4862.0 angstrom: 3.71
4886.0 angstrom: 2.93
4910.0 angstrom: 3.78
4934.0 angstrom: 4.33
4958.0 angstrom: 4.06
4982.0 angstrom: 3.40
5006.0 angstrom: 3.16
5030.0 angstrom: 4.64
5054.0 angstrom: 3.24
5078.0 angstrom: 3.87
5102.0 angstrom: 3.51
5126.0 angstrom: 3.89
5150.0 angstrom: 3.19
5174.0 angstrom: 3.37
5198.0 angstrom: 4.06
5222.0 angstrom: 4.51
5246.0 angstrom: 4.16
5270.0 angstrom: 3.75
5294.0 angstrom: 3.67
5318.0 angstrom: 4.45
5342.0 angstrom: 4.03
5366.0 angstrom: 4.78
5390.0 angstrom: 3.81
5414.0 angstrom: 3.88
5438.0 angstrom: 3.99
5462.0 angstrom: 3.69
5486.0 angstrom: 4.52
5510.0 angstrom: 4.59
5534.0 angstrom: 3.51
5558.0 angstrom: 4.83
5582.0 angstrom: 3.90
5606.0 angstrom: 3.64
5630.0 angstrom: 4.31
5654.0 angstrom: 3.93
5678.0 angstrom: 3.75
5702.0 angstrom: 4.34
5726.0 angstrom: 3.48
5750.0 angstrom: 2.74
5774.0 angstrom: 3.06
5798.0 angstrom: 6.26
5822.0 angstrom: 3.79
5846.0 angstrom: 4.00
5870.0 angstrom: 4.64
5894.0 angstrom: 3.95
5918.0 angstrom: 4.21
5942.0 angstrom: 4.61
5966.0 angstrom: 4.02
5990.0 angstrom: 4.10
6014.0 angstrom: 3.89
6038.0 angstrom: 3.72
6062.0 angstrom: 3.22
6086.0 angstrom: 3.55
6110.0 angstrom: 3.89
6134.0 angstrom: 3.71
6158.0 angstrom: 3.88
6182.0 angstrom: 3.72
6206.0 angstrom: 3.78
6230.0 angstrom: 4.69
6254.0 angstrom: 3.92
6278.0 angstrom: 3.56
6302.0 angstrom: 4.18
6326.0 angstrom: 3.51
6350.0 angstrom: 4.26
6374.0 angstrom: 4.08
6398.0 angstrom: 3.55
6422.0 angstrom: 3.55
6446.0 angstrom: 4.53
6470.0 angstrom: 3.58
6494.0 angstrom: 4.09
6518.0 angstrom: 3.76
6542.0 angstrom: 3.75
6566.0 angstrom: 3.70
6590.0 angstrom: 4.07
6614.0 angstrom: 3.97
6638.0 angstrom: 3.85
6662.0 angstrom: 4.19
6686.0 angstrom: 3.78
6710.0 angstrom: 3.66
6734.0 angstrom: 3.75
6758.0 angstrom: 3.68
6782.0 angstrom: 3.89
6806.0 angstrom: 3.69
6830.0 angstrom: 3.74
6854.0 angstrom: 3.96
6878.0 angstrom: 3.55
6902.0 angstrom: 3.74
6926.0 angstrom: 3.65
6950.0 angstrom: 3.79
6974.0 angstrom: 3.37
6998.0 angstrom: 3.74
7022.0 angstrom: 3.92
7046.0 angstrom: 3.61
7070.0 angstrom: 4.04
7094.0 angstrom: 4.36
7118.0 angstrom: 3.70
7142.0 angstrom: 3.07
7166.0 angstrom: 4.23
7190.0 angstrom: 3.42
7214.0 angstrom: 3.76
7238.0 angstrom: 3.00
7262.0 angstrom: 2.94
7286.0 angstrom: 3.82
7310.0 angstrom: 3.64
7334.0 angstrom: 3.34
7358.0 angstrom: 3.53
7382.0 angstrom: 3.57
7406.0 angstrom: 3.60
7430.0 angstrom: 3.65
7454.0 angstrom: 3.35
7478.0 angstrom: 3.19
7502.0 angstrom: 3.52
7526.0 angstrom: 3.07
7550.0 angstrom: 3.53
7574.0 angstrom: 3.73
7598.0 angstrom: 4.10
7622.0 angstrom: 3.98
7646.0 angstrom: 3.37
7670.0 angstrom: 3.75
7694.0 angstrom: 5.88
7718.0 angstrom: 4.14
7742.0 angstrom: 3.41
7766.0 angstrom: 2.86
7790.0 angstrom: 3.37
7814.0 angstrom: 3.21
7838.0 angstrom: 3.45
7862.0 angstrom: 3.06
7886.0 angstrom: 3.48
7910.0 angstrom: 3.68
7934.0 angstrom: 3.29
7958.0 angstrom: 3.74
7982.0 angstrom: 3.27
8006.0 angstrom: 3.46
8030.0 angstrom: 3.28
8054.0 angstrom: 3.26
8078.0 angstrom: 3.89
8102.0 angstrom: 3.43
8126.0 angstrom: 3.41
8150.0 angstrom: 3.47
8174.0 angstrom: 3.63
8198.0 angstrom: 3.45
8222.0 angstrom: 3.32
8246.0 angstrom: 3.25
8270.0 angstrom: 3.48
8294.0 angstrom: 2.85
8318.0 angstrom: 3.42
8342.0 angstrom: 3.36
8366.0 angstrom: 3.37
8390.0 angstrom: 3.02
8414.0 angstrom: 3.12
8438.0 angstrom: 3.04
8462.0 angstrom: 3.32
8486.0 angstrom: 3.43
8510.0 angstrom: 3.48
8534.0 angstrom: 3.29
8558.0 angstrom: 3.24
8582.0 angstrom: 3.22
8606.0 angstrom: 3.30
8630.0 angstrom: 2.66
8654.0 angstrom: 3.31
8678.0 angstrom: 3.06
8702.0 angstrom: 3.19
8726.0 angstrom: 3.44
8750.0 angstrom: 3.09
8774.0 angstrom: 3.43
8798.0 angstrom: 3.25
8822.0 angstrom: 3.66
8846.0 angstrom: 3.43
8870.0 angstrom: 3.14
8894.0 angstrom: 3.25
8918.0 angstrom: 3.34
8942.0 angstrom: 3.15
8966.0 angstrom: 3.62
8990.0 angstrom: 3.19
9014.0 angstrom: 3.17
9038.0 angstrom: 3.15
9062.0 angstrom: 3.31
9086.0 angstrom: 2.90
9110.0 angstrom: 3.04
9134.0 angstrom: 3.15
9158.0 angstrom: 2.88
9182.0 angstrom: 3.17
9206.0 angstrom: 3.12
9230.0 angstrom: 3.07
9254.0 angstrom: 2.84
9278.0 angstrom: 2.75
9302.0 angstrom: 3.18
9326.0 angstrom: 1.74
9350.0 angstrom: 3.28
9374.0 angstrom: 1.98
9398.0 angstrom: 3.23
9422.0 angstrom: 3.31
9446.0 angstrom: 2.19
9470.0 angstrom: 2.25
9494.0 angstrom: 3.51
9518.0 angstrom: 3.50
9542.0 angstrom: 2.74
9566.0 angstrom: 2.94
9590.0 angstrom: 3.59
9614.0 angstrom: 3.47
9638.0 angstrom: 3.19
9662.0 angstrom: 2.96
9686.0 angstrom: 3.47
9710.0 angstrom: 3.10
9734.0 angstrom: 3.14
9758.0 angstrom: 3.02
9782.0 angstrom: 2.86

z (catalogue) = 0.17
